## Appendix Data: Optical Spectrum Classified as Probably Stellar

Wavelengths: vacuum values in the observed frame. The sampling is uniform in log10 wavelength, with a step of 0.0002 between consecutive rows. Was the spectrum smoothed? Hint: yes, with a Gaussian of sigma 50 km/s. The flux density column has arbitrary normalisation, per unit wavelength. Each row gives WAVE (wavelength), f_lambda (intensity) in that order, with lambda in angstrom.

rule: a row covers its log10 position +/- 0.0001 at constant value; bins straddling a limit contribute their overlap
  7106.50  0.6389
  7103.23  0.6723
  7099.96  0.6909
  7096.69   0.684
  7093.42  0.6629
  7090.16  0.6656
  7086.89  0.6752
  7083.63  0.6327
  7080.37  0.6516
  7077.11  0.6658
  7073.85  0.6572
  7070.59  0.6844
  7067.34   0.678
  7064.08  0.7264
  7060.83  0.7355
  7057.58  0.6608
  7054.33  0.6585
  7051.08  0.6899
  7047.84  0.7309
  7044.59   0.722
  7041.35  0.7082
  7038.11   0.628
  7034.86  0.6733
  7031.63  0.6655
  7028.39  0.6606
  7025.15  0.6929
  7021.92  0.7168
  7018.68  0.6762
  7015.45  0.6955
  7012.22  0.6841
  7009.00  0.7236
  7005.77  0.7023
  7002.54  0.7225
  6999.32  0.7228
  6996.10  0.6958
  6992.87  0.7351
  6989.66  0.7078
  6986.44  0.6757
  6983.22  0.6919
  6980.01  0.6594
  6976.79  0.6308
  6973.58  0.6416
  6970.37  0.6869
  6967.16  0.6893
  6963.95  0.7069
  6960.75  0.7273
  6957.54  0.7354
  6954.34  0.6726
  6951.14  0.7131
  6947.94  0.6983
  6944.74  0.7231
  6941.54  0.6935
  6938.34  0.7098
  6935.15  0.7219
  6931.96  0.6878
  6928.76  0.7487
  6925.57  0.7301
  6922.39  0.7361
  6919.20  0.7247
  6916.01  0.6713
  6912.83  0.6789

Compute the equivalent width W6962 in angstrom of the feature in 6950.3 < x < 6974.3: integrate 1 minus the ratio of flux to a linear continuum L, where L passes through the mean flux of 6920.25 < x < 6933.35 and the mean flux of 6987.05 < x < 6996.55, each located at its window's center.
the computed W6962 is 0.7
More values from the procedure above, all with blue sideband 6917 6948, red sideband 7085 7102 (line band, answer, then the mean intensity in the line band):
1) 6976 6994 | 0.5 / 0.685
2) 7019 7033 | 0.2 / 0.683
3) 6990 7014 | -0.4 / 0.712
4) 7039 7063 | -0.5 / 0.699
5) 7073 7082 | 0.3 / 0.658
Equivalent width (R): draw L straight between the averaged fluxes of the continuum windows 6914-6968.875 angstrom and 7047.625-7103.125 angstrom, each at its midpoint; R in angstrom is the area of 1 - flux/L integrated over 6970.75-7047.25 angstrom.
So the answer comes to 0.6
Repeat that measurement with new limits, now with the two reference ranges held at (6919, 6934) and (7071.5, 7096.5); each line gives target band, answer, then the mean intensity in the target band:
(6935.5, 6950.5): 0.2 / 0.708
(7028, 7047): 0.0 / 0.679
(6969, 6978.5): 0.7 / 0.652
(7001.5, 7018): -0.3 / 0.703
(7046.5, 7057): -0.2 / 0.689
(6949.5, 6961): 0.1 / 0.71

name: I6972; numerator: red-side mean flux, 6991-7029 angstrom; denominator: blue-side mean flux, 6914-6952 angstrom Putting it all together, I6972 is 0.99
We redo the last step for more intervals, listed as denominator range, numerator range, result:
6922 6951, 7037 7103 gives 0.95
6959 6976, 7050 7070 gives 1.00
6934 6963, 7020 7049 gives 0.97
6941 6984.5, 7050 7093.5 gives 0.98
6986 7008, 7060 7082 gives 0.96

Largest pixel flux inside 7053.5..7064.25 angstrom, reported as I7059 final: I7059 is 0.7355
